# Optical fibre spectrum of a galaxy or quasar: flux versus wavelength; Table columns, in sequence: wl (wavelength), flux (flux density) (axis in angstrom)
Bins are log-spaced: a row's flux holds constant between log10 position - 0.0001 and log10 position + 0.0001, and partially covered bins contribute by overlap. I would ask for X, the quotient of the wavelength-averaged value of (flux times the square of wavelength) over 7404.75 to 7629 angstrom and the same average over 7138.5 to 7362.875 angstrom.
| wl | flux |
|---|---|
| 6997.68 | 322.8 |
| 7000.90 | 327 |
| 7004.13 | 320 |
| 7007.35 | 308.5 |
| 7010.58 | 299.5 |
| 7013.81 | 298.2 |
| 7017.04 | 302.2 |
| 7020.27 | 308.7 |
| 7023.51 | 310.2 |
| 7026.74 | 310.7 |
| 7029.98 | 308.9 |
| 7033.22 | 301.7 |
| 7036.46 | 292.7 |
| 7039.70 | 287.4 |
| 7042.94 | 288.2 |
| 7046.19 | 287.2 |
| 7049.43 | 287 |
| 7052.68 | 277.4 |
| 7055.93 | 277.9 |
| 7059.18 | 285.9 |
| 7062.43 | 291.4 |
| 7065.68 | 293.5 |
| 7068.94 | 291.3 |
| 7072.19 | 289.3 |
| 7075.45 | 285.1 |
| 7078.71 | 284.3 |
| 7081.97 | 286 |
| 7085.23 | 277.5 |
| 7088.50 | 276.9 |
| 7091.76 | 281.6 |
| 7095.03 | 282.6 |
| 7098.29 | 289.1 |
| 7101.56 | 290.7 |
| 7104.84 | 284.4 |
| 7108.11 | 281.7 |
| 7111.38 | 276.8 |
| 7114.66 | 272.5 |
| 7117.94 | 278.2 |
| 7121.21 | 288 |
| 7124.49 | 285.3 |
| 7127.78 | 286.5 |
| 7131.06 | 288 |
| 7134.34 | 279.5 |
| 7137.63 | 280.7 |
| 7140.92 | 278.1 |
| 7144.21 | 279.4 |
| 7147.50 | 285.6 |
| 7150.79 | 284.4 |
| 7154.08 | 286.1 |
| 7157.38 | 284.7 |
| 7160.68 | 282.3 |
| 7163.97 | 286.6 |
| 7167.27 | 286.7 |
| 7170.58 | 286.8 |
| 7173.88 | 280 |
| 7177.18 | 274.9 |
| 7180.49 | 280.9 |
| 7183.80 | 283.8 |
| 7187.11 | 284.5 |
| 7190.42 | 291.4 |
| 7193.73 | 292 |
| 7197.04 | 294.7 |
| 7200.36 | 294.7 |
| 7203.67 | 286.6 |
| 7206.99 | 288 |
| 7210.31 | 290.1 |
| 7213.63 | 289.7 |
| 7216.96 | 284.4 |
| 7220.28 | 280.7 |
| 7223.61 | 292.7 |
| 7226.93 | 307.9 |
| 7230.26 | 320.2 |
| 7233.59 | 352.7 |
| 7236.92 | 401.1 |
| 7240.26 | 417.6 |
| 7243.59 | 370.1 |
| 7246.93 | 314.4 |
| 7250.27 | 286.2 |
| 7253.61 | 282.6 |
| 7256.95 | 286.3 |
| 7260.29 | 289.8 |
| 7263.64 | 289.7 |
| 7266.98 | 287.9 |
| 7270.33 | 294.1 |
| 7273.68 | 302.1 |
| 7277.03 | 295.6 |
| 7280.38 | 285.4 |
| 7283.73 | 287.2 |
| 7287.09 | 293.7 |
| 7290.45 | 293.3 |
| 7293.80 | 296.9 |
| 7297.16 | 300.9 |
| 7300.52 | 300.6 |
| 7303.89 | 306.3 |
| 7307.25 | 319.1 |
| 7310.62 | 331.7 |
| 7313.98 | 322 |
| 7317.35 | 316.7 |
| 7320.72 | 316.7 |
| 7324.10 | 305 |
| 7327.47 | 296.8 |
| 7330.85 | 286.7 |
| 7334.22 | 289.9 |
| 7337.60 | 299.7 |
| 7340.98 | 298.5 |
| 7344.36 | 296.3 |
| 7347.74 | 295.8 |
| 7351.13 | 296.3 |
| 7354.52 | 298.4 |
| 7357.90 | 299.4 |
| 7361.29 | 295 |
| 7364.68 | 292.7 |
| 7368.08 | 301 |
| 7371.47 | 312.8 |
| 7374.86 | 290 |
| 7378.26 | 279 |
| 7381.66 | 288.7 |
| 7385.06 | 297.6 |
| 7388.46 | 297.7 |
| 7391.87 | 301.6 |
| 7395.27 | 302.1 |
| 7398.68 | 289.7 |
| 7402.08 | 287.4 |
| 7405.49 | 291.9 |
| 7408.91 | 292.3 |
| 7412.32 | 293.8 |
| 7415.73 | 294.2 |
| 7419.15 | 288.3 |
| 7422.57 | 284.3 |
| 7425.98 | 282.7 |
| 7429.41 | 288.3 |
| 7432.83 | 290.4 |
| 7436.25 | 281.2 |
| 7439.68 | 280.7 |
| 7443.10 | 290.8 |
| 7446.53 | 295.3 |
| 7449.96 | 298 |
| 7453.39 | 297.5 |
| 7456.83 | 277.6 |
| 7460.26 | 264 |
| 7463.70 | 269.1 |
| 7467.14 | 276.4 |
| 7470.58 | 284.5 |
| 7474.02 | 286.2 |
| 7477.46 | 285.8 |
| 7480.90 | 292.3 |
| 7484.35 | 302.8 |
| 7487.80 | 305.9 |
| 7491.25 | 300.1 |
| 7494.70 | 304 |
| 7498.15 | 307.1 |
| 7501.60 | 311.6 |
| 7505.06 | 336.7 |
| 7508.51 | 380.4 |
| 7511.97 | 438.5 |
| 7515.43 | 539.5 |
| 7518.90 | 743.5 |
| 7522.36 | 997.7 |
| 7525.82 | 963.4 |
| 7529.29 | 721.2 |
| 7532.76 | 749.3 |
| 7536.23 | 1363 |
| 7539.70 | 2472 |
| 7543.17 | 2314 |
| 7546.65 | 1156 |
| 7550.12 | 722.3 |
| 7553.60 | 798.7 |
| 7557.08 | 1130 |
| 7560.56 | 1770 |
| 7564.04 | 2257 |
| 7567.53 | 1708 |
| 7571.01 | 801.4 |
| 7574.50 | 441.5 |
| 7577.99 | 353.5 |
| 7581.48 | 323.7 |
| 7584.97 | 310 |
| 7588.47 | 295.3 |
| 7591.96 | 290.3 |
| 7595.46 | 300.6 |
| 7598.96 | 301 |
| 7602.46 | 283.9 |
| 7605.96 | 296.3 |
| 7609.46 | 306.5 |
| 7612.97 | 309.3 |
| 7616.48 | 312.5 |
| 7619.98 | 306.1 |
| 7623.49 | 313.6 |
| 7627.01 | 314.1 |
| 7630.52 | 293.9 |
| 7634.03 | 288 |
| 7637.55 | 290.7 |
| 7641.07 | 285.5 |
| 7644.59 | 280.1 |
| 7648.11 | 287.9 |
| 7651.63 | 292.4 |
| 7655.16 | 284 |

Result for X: 1.99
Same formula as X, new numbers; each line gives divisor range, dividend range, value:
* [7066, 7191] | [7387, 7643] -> 2.05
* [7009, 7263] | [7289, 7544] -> 1.50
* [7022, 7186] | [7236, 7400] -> 1.13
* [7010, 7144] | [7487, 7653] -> 2.56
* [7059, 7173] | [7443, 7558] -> 2.45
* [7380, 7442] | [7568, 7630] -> 1.34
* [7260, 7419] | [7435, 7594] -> 2.33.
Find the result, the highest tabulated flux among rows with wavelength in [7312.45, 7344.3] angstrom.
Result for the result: 322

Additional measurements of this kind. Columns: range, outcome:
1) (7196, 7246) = 417.6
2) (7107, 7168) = 288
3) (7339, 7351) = 298.5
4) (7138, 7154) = 285.6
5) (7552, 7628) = 2257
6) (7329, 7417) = 312.8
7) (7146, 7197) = 292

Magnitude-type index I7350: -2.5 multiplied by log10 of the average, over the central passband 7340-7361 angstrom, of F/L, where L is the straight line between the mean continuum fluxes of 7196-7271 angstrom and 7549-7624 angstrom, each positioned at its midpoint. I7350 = 0.37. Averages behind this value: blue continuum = 309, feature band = 297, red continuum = 637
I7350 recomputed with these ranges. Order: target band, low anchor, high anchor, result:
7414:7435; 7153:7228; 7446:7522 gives 0.169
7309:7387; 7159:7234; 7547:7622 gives 0.394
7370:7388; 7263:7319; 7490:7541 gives 0.499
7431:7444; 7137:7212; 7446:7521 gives 0.164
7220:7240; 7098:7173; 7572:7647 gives -0.160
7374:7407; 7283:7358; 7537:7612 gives 0.496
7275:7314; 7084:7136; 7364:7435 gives -0.048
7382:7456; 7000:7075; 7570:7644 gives 0.095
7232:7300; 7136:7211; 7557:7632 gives 0.123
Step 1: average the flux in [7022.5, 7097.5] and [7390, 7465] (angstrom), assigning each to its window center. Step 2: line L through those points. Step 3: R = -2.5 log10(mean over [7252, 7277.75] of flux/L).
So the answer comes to -0.01 mag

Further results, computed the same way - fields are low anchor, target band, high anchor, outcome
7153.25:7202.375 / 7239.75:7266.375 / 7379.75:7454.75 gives -0.086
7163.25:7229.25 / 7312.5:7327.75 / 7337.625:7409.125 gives -0.069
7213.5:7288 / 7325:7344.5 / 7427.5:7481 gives 0.016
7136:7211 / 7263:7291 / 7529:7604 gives 0.495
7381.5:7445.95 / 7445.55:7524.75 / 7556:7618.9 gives 0.200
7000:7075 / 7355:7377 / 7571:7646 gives 0.045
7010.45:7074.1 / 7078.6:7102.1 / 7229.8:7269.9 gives 0.066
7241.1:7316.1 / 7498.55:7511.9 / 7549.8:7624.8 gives 0.477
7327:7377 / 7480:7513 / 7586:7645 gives -0.101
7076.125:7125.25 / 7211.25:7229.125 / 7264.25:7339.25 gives 0.006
